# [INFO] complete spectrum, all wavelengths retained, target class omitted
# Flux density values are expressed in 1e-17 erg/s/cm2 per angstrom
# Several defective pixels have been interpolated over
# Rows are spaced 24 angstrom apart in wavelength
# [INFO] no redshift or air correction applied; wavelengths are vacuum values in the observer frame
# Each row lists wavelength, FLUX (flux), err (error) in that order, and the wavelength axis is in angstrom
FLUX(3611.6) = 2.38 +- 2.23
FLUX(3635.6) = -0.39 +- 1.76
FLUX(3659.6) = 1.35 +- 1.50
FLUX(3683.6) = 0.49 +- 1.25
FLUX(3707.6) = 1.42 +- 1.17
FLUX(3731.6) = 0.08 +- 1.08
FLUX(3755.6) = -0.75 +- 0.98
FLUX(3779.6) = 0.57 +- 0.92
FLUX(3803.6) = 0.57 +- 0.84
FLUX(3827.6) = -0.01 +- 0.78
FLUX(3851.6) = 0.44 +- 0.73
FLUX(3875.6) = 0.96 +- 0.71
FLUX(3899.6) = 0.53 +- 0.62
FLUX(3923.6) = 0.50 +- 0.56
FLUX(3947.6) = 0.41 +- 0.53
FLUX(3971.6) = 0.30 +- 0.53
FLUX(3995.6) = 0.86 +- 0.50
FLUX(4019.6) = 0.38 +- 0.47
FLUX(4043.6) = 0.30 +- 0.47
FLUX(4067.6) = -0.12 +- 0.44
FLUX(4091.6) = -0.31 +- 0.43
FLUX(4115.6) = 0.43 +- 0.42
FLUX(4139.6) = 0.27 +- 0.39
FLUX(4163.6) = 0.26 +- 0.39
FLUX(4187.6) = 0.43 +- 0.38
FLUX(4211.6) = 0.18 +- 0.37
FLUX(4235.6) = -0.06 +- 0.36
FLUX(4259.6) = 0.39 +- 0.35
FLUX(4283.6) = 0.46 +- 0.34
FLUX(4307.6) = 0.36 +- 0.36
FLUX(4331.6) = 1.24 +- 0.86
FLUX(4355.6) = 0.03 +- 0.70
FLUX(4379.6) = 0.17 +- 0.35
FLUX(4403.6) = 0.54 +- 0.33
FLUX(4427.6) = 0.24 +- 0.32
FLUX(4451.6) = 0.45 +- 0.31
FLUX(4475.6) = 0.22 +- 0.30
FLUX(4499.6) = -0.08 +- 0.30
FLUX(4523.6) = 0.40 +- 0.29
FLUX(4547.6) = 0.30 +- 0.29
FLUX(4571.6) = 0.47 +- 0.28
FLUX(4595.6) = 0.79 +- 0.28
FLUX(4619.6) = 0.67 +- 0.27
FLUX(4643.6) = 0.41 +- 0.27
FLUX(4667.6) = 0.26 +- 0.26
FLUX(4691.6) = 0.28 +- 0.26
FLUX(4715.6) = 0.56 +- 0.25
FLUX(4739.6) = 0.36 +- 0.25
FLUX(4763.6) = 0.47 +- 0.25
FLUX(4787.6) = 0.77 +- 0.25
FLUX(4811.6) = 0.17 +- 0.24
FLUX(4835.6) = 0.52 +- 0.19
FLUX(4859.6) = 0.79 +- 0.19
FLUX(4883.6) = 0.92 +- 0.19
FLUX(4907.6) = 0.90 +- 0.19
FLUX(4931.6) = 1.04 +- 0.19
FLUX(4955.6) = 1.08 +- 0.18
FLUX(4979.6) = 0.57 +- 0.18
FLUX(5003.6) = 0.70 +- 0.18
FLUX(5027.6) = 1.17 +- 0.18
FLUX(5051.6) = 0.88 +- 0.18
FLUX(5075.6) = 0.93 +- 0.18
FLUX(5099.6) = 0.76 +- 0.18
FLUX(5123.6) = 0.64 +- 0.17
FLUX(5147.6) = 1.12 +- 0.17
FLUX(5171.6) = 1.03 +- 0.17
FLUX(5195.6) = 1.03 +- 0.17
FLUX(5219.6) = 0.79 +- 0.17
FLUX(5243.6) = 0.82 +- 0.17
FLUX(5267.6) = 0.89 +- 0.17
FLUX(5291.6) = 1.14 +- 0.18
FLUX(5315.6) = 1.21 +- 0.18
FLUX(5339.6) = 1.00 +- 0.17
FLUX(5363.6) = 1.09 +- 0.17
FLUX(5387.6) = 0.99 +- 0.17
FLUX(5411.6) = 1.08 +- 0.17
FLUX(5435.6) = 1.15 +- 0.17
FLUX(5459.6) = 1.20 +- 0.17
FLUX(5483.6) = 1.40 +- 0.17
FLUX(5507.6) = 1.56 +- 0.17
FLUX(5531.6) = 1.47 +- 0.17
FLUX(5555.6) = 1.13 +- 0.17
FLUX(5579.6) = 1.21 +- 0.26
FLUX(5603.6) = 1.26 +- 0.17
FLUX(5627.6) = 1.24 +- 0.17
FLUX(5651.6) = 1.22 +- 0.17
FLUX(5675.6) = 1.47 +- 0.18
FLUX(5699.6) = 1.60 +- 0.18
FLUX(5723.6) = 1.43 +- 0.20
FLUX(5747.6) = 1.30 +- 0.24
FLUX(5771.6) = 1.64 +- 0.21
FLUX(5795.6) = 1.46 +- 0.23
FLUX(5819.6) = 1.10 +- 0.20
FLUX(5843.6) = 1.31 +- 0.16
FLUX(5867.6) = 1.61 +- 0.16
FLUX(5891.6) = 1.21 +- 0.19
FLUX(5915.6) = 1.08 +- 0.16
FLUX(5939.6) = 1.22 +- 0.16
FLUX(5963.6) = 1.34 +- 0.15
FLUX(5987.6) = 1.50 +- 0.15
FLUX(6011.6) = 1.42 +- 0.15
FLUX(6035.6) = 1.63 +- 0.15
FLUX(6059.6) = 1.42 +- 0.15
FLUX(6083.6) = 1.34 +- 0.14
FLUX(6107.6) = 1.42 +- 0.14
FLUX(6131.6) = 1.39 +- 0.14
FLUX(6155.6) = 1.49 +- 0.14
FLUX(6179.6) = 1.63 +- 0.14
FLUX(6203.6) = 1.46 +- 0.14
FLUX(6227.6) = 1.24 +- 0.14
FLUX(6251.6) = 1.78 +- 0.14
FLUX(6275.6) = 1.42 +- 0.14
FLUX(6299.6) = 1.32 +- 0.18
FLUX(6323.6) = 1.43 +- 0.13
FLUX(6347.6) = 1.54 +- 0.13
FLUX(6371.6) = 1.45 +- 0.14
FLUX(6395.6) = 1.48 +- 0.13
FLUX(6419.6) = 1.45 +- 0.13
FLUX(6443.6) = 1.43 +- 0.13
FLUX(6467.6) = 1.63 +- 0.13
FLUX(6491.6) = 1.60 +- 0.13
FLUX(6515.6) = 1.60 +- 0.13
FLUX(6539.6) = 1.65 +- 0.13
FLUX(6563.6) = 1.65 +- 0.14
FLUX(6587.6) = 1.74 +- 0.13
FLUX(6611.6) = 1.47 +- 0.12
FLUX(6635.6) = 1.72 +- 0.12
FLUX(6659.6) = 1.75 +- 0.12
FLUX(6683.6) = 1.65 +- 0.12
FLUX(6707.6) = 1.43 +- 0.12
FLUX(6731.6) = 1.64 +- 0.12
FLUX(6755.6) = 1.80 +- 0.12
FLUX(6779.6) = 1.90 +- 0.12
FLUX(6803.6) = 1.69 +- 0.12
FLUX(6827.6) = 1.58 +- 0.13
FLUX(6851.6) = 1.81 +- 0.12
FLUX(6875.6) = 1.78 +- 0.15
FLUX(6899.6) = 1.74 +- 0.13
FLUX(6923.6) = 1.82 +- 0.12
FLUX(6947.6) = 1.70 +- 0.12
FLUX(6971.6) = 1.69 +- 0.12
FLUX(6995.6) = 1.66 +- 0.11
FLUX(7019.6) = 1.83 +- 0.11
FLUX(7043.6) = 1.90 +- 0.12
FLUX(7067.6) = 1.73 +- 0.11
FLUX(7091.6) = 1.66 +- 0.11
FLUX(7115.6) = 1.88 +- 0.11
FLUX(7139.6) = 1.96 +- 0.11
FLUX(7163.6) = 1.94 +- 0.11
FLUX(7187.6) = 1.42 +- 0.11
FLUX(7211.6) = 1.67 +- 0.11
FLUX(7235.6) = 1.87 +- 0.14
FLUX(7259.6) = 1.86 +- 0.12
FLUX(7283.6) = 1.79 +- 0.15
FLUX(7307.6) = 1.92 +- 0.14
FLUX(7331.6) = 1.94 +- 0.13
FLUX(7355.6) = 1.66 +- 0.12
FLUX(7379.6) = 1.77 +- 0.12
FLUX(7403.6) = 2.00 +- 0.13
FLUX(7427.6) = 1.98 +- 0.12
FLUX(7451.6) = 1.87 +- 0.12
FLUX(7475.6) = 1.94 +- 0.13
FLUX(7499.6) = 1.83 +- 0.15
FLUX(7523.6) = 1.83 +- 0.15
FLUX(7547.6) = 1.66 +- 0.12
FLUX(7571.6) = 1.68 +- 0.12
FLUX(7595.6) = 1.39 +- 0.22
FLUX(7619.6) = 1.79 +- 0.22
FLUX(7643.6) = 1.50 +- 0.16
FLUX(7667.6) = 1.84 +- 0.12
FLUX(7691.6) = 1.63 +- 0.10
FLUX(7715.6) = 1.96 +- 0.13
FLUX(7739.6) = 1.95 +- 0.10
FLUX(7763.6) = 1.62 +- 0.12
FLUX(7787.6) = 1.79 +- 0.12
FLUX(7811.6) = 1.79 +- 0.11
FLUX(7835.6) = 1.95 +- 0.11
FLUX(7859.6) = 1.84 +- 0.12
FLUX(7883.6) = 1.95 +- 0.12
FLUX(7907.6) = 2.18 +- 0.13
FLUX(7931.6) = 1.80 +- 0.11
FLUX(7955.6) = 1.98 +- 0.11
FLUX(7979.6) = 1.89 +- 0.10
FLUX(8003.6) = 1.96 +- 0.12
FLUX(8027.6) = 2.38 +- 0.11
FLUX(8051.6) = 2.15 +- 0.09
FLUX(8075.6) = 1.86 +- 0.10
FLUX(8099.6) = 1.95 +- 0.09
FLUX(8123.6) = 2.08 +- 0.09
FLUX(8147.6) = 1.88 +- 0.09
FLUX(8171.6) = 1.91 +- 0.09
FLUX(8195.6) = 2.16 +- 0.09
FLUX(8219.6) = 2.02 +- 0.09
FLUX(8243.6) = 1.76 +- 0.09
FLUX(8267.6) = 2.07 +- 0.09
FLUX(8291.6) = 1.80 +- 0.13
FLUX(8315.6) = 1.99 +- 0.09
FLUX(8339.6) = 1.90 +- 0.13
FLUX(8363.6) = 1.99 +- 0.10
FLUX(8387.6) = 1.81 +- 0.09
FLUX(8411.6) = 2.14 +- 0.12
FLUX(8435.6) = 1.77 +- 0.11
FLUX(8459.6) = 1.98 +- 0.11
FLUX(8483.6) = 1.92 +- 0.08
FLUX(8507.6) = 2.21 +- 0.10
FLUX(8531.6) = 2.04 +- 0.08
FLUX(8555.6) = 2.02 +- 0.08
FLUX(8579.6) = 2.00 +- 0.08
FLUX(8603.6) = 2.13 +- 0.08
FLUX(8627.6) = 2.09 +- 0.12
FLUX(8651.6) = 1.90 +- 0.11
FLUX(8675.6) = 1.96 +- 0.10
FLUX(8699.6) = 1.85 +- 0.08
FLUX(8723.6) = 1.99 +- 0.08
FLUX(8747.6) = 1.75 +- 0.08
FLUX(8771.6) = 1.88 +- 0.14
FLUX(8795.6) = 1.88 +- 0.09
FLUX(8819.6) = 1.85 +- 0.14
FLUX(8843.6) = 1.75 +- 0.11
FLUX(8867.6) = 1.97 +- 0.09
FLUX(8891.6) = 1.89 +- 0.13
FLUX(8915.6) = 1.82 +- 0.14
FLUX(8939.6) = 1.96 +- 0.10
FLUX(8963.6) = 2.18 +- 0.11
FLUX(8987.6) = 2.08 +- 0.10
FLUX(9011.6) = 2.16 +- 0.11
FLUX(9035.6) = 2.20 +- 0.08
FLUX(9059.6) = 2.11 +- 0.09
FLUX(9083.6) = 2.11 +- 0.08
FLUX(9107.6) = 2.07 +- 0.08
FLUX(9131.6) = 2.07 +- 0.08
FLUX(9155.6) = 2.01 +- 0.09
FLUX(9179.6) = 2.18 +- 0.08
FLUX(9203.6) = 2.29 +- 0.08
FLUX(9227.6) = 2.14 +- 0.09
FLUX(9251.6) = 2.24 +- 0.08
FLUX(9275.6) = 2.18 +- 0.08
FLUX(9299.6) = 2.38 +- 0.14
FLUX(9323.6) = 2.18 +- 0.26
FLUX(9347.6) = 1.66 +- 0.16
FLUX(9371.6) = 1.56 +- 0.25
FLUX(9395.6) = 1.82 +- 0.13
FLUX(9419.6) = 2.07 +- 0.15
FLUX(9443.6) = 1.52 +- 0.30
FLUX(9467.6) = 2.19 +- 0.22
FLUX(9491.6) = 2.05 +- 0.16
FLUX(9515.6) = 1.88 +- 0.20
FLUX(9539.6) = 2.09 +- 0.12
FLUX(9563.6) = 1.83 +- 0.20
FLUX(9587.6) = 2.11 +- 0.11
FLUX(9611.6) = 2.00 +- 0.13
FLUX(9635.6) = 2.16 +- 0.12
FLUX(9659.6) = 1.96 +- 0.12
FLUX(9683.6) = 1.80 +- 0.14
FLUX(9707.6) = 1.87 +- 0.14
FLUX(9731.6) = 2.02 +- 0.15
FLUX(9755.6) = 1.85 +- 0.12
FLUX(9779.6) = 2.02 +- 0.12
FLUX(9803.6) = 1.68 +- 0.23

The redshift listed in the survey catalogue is 0.221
